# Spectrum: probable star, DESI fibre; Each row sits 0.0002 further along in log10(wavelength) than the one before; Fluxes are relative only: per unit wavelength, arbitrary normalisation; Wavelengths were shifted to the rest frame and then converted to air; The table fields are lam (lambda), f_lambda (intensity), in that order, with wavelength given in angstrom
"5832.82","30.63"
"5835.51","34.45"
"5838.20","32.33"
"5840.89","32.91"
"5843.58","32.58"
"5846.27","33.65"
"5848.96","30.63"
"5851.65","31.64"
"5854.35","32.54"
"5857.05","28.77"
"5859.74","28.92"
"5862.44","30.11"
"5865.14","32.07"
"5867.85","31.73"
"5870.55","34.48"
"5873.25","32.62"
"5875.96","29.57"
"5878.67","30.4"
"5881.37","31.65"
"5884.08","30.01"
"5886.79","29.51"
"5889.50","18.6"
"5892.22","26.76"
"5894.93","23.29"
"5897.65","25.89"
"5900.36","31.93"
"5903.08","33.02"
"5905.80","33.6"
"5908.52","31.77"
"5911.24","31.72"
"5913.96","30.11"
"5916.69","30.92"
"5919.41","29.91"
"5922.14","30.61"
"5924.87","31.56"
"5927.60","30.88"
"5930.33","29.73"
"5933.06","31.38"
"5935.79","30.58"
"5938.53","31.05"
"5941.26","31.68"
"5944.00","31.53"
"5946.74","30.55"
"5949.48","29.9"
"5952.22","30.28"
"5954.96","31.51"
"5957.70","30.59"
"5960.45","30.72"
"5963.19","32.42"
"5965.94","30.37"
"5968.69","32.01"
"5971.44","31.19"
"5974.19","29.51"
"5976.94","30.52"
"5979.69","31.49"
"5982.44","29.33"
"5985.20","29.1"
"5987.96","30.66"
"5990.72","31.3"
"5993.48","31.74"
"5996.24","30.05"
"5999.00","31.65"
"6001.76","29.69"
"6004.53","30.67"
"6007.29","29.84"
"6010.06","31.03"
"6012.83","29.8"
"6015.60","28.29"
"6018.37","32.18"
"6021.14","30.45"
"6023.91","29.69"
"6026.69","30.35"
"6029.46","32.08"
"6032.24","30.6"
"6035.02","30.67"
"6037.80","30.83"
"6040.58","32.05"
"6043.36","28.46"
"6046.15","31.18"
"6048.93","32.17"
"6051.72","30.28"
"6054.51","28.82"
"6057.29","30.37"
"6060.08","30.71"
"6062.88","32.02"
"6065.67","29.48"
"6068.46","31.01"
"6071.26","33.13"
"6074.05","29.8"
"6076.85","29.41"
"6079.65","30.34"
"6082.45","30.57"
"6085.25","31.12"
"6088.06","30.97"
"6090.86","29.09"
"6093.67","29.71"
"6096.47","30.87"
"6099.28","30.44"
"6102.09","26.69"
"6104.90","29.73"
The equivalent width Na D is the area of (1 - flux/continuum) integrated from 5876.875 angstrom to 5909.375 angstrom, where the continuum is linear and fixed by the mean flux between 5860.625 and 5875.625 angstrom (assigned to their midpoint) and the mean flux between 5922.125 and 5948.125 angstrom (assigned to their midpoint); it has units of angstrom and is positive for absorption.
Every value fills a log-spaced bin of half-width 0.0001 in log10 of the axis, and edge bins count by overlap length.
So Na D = 2.80 angstrom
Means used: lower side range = 31.9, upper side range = 31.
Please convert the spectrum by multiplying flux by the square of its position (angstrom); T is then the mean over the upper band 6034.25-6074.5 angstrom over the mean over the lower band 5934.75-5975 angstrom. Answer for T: 1.0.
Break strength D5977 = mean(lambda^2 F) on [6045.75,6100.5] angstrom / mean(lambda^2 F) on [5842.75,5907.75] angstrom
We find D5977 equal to 1.08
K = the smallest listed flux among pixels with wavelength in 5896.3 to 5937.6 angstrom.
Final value 25.89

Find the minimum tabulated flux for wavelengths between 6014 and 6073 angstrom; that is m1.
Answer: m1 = 28.29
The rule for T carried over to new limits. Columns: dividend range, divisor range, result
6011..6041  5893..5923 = 1.05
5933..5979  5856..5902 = 1.09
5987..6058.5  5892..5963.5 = 1.03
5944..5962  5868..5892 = 1.06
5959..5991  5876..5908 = 1.10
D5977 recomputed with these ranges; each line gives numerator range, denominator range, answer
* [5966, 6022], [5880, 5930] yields 1.06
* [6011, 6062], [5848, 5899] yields 1.10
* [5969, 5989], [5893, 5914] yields 1.03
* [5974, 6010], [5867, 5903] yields 1.09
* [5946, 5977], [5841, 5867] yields 1.02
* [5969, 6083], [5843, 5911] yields 1.06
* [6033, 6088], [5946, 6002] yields 1.03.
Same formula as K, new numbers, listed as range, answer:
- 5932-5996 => 29.1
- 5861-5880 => 29.57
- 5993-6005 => 29.69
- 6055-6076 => 29.48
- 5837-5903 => 18.6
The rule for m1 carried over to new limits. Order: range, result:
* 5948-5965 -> 29.9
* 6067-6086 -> 29.41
